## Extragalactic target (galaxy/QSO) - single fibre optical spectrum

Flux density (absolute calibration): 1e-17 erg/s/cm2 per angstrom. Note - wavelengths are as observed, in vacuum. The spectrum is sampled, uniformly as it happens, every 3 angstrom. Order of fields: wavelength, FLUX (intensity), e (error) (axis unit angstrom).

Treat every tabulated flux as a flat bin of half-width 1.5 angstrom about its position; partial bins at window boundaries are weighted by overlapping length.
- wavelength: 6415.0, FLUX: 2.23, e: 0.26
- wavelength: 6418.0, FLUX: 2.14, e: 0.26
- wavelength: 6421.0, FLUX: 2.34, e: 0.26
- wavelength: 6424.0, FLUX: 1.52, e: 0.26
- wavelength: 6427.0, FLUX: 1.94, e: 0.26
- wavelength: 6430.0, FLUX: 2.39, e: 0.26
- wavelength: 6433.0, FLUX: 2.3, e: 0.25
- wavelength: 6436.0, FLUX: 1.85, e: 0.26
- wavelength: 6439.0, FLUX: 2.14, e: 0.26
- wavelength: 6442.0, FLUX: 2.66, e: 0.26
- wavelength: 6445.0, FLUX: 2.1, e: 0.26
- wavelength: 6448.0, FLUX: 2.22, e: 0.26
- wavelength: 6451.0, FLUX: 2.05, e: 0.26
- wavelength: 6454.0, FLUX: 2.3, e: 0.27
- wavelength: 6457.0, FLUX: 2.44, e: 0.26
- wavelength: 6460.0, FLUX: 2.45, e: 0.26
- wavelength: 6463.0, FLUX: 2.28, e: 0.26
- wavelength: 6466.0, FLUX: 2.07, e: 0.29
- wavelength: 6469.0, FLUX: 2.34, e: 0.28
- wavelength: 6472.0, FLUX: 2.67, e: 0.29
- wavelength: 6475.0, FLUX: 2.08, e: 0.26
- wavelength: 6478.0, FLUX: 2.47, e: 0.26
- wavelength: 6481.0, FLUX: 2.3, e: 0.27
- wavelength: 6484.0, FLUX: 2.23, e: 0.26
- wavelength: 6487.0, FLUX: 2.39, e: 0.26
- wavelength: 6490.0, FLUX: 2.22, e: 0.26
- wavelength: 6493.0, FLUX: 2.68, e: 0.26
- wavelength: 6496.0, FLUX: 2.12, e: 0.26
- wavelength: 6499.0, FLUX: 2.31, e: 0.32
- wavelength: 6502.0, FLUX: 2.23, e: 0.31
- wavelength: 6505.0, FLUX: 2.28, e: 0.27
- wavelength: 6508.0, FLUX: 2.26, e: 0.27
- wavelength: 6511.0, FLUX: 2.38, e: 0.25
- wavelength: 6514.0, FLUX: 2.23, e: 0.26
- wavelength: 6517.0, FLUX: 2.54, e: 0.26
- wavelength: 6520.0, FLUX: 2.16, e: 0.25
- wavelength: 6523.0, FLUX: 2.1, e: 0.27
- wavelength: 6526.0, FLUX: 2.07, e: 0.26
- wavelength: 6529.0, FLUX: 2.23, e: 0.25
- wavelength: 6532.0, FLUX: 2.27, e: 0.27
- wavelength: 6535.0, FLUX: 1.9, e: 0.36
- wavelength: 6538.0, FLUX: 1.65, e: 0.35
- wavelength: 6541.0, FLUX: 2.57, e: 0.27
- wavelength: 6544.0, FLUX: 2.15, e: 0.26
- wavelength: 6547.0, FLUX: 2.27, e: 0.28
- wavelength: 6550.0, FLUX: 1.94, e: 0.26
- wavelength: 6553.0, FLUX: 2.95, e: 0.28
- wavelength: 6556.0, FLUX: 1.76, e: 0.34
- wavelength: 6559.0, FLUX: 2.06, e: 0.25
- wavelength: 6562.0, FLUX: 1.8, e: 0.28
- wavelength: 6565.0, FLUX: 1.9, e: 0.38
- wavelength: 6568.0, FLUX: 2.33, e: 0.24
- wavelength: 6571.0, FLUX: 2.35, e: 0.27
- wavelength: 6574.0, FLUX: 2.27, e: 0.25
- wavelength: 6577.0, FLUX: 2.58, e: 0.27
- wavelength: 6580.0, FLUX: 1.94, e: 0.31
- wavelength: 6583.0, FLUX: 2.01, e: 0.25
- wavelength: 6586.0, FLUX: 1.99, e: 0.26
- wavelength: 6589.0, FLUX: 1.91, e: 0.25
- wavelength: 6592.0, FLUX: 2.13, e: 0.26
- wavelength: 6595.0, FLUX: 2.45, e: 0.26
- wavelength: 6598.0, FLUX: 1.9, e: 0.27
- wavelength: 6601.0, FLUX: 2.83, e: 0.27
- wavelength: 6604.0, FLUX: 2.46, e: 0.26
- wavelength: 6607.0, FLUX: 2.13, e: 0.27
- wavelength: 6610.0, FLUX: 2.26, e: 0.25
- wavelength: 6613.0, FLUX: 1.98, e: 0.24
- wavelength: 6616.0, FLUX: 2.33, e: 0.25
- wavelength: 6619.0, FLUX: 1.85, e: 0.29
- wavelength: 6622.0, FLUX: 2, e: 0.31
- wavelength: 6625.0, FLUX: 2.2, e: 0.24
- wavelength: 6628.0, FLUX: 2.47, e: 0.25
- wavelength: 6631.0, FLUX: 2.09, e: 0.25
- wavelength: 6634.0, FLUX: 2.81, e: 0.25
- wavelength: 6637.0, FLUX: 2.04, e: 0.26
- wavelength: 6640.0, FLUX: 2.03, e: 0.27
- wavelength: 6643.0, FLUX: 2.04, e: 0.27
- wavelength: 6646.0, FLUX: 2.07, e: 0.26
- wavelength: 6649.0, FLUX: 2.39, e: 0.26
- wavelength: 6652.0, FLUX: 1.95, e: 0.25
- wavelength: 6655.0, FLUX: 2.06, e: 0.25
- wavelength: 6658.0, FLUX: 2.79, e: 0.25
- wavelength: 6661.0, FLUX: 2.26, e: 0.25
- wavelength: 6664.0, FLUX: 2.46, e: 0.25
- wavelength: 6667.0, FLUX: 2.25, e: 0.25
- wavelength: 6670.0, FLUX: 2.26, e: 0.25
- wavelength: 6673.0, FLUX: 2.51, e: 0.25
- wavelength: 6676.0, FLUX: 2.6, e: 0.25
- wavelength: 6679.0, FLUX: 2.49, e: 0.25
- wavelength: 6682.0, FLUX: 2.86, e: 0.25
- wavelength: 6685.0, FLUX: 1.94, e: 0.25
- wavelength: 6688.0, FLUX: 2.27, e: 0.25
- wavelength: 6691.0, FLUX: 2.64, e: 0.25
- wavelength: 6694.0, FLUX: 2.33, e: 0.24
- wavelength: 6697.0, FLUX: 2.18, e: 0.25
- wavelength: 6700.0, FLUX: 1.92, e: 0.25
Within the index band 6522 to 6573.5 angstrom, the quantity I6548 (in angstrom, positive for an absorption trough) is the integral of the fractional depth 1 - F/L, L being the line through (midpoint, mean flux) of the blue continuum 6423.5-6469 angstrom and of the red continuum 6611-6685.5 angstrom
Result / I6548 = 2.3 angstrom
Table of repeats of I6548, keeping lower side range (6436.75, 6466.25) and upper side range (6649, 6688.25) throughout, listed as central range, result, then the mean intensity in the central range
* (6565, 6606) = 1.8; 2.23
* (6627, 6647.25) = 1.2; 2.22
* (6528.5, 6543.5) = 1.2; 2.12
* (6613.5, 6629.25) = 1.3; 2.15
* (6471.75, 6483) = -0.3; 2.34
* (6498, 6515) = 0.1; 2.28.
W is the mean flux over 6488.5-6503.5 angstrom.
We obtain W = 2.31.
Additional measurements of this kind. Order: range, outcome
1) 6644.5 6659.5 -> 2.25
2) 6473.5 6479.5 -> 2.27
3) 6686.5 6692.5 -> 2.46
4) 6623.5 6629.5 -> 2.34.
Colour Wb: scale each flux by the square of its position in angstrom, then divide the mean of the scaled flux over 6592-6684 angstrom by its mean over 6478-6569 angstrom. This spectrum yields 1.07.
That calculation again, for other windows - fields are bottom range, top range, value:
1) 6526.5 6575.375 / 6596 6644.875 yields 1.05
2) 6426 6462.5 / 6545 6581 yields 1.01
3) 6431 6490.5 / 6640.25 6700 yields 1.08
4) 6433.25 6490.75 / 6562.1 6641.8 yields 1.01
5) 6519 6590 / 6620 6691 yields 1.11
